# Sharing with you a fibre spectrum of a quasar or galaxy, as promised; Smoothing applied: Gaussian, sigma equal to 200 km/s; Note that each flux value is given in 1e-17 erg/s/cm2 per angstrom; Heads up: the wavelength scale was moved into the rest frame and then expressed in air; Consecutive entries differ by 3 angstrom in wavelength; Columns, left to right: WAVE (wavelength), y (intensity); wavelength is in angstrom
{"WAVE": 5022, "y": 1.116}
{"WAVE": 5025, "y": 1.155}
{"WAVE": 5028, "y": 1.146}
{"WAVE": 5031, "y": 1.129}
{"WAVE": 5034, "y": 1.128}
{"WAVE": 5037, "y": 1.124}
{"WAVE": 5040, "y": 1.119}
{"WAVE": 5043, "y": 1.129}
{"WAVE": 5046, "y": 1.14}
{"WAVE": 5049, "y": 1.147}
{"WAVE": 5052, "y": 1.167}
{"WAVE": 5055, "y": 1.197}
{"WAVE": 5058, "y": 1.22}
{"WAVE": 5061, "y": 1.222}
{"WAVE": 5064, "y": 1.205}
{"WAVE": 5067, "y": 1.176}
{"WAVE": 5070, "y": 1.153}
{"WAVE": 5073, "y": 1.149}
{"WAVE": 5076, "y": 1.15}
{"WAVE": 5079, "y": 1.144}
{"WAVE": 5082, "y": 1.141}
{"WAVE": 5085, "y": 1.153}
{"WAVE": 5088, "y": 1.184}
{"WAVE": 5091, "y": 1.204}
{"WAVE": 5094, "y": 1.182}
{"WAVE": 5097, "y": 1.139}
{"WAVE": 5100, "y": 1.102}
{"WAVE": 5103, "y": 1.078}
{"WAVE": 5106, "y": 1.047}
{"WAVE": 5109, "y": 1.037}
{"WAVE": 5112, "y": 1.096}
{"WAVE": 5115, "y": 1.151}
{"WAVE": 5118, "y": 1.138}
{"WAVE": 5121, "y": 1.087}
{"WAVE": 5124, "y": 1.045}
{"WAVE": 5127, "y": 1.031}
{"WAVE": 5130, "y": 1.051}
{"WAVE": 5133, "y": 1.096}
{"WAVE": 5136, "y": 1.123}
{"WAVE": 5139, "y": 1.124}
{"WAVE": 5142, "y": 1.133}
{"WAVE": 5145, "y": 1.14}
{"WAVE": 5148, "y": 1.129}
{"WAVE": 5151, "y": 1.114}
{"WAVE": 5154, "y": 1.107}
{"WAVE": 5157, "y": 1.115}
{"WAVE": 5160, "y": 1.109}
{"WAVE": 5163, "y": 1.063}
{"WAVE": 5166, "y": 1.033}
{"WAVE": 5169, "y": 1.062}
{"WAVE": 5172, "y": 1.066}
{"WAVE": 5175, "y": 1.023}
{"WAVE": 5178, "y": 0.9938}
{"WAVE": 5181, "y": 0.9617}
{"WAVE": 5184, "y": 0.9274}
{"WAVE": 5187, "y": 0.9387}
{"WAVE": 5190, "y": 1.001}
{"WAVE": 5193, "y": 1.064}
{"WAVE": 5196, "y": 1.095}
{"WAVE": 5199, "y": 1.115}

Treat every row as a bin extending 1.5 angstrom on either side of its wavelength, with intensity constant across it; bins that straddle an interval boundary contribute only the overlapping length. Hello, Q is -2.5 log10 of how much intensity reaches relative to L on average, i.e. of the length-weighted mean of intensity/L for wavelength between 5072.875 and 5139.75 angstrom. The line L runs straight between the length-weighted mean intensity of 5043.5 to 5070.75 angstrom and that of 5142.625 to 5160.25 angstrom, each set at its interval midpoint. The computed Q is 0.03 mag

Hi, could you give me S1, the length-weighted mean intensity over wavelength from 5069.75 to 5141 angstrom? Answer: 1.12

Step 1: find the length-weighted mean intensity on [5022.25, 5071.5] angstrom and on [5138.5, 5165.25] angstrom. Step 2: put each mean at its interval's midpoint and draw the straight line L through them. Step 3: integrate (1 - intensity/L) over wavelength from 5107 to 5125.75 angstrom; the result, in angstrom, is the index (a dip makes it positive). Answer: 0.6 angstrom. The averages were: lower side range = 1.16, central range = 1.09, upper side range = 1.11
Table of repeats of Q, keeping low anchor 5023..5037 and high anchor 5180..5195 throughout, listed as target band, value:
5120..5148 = -0.06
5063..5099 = -0.07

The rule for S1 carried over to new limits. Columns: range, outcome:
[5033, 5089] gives 1.16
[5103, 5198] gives 1.07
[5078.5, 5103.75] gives 1.15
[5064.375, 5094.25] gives 1.16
